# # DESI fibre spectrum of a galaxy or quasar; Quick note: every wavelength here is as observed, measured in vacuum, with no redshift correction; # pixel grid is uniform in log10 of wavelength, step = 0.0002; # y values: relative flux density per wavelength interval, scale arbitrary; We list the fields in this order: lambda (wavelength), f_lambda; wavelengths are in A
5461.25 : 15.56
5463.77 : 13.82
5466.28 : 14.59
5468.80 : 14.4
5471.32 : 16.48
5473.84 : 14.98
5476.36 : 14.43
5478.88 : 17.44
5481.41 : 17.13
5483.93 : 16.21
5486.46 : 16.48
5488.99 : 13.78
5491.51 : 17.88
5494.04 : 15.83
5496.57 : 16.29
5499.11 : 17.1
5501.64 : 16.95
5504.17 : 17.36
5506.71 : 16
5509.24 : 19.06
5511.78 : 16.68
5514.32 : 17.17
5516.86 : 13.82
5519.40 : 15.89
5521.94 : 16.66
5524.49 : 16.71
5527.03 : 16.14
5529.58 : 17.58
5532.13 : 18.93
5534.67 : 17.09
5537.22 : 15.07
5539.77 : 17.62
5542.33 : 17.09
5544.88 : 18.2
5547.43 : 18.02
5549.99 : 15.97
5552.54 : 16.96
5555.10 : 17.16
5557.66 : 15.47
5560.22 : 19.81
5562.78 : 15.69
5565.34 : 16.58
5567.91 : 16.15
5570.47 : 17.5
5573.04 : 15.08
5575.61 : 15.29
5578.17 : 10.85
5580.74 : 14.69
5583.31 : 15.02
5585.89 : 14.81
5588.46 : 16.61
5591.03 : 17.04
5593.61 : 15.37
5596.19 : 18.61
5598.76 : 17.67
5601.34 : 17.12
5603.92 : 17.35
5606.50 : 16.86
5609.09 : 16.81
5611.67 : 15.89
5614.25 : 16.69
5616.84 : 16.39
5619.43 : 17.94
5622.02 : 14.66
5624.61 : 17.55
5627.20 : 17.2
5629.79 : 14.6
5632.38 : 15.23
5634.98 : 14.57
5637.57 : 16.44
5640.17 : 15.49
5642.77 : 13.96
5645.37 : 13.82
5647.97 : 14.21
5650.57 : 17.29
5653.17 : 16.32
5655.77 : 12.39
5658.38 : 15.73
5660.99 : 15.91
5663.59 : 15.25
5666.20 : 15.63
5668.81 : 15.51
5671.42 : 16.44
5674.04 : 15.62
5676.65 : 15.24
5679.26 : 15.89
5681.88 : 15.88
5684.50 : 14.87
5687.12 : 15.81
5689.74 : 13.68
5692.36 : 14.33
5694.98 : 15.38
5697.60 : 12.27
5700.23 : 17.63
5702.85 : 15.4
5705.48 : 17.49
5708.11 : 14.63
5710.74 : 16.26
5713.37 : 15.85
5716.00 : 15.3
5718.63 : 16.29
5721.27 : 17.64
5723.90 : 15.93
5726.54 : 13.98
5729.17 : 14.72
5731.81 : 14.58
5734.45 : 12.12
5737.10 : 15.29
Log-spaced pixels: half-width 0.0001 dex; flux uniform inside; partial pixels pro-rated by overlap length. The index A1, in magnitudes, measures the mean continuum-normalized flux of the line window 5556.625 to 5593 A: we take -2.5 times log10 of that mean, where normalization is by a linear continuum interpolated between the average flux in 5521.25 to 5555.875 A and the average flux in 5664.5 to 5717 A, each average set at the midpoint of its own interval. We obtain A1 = 0.064 mag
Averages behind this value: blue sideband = 17.1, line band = 15.7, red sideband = 15.5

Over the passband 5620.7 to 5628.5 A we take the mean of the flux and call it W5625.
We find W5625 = 16.5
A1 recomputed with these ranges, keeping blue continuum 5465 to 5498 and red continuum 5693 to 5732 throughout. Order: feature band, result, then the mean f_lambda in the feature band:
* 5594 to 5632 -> -0.07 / 16.7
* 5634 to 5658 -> 0.05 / 15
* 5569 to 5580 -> 0.07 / 14.7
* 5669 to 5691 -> 0.01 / 15.4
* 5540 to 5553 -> -0.10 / 17.3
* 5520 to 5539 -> -0.07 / 16.9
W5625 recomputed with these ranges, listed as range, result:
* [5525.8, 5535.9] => 17.4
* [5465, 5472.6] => 15.2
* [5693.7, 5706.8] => 15.6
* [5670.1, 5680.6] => 15.8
